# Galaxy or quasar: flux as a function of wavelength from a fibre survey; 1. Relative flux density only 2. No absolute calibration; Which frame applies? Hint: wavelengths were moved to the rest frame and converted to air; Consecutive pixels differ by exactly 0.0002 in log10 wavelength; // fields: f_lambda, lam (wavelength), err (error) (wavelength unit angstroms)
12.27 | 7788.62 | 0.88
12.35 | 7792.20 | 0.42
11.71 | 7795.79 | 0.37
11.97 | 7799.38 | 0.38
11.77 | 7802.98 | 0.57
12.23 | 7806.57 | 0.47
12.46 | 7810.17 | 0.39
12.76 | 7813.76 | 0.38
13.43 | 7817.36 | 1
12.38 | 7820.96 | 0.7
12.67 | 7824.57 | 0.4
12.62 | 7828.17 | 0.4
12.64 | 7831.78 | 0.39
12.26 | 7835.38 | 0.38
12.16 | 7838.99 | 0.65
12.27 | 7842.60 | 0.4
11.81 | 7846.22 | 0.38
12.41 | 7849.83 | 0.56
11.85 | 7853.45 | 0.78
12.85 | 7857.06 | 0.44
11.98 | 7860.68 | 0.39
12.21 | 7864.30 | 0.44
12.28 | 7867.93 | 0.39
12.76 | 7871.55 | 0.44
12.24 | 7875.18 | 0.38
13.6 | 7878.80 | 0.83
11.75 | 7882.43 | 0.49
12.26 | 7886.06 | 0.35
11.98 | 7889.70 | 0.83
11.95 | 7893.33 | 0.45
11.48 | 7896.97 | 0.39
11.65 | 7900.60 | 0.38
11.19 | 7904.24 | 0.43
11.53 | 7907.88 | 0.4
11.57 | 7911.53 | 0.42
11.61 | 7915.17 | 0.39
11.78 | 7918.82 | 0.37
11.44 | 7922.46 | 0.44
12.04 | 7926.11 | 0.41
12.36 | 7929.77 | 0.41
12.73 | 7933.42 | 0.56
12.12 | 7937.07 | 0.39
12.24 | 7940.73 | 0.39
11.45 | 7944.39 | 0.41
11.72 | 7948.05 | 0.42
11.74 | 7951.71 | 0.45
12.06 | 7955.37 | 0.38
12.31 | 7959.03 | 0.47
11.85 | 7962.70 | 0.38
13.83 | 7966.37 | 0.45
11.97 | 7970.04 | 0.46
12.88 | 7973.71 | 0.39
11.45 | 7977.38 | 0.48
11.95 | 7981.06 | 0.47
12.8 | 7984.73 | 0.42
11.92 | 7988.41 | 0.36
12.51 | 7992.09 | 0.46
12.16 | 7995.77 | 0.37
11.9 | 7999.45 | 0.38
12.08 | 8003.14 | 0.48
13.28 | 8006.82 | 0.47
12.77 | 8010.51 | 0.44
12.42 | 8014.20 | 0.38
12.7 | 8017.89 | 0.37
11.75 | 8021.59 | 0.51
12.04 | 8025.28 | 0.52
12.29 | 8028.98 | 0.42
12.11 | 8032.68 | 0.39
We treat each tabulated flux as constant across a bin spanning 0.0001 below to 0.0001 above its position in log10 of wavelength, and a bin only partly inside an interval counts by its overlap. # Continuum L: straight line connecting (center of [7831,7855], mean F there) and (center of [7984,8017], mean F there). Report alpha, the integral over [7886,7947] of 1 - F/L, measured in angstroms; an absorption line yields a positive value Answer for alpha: 2.3 angstroms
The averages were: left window 12.2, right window 12.4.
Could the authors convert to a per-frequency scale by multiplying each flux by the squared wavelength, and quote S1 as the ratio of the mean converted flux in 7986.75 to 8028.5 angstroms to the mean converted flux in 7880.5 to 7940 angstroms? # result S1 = 1.1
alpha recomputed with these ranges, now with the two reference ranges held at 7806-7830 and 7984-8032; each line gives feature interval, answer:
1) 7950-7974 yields 0.13 angstroms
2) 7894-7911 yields 1.38 angstroms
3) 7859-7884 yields 0.33 angstroms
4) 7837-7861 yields 0.78 angstroms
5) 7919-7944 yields 0.76 angstroms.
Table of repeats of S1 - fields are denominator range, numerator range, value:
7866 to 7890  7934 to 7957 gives 0.98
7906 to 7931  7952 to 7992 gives 1.06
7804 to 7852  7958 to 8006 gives 1.03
